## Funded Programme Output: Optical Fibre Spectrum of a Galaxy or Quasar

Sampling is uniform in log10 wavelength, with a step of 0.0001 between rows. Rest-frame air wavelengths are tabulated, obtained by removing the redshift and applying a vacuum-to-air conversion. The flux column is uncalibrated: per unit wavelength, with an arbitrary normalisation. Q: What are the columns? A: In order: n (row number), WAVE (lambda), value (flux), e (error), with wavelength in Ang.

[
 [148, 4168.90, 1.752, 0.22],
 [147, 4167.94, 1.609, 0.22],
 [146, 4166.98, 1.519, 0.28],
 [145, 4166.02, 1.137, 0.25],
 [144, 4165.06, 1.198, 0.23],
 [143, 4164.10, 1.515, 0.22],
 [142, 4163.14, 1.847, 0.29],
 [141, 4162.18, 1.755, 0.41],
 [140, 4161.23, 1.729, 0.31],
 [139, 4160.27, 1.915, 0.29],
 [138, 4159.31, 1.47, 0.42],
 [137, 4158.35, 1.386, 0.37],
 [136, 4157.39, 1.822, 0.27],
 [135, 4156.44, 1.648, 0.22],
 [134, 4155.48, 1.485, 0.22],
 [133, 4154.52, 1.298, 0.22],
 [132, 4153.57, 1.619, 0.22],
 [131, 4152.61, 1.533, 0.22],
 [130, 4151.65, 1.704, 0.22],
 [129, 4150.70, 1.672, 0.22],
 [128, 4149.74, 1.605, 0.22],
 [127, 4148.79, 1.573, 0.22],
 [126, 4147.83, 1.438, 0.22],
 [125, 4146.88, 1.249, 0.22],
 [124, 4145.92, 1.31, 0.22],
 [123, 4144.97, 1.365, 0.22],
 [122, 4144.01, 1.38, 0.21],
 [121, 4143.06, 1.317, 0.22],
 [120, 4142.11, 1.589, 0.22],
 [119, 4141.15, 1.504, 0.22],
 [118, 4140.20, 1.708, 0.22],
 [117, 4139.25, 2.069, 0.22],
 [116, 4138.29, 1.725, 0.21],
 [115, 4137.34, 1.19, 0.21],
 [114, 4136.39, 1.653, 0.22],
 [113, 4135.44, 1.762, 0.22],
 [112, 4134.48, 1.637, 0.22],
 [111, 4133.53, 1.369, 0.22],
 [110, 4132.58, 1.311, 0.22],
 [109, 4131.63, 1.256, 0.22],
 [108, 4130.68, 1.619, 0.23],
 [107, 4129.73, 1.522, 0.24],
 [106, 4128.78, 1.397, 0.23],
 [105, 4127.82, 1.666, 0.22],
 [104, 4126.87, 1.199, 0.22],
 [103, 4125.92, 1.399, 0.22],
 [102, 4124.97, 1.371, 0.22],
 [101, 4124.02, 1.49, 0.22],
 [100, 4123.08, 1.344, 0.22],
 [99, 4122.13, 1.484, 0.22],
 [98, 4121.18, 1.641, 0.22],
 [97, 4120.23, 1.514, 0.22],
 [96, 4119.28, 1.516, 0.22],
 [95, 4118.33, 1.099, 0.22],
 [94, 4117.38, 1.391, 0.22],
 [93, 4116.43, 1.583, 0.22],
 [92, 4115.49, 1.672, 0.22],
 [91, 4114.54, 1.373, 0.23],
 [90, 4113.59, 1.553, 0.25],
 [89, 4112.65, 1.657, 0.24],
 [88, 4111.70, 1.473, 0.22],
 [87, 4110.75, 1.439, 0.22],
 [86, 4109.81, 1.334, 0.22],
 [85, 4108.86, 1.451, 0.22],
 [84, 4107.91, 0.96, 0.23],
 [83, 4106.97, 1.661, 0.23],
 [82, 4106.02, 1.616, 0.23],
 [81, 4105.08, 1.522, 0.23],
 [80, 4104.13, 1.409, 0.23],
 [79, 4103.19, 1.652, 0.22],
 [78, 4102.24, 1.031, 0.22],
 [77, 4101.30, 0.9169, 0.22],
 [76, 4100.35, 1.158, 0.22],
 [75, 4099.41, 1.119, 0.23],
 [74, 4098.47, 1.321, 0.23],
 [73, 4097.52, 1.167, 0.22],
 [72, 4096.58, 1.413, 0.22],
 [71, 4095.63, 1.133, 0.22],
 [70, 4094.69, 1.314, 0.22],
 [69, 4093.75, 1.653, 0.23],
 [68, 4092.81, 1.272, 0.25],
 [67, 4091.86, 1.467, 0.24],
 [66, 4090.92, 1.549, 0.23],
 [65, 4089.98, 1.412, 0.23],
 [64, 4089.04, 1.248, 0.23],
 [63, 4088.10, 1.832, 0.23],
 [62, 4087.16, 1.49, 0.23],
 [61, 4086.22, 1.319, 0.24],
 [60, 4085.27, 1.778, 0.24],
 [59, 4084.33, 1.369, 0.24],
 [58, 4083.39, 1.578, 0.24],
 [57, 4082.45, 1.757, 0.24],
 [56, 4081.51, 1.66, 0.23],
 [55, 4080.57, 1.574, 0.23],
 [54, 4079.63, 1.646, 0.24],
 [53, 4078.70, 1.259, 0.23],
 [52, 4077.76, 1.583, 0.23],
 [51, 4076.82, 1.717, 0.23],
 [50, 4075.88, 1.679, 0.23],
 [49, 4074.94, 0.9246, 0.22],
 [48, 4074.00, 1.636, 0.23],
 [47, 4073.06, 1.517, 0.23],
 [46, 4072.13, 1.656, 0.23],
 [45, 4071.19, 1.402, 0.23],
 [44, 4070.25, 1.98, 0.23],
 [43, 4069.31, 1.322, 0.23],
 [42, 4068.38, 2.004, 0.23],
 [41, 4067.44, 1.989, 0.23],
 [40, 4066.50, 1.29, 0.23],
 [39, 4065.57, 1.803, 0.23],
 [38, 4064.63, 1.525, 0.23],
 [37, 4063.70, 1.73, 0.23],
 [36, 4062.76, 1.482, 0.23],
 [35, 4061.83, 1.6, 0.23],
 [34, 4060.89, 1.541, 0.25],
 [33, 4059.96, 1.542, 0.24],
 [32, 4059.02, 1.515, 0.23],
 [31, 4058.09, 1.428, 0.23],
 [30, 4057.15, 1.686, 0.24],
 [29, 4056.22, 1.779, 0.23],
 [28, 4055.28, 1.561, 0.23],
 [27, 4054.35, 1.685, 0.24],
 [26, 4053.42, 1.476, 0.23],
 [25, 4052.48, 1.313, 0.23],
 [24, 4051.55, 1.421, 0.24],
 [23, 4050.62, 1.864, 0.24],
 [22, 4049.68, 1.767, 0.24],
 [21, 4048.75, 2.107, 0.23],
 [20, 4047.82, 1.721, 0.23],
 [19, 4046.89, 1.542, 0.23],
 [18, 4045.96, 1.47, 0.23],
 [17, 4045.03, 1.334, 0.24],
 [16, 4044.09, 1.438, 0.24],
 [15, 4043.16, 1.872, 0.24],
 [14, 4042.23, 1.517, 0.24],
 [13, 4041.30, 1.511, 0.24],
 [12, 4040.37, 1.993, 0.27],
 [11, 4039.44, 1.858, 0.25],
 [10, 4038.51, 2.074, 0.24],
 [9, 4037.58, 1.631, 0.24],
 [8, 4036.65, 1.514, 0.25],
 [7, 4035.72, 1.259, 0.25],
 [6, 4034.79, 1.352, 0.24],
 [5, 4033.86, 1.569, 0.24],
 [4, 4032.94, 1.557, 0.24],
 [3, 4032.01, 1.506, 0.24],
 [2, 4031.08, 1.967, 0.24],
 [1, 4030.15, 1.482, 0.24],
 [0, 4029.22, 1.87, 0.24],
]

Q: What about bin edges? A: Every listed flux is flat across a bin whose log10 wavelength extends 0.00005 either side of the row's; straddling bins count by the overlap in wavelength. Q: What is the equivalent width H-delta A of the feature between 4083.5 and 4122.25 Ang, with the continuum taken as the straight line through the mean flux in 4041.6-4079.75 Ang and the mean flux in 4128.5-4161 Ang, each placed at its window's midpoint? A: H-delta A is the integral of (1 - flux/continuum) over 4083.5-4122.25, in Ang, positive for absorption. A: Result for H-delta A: 3.7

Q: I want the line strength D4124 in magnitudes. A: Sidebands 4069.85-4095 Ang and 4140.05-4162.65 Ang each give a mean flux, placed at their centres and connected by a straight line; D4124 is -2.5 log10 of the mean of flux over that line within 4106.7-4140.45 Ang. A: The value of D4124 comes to 0.04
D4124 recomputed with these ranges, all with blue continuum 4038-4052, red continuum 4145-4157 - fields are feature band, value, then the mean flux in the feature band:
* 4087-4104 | 0.20 mag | 1.34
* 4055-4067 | 0.06 mag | 1.58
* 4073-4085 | 0.07 mag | 1.54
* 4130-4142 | -0.02 mag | 1.57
